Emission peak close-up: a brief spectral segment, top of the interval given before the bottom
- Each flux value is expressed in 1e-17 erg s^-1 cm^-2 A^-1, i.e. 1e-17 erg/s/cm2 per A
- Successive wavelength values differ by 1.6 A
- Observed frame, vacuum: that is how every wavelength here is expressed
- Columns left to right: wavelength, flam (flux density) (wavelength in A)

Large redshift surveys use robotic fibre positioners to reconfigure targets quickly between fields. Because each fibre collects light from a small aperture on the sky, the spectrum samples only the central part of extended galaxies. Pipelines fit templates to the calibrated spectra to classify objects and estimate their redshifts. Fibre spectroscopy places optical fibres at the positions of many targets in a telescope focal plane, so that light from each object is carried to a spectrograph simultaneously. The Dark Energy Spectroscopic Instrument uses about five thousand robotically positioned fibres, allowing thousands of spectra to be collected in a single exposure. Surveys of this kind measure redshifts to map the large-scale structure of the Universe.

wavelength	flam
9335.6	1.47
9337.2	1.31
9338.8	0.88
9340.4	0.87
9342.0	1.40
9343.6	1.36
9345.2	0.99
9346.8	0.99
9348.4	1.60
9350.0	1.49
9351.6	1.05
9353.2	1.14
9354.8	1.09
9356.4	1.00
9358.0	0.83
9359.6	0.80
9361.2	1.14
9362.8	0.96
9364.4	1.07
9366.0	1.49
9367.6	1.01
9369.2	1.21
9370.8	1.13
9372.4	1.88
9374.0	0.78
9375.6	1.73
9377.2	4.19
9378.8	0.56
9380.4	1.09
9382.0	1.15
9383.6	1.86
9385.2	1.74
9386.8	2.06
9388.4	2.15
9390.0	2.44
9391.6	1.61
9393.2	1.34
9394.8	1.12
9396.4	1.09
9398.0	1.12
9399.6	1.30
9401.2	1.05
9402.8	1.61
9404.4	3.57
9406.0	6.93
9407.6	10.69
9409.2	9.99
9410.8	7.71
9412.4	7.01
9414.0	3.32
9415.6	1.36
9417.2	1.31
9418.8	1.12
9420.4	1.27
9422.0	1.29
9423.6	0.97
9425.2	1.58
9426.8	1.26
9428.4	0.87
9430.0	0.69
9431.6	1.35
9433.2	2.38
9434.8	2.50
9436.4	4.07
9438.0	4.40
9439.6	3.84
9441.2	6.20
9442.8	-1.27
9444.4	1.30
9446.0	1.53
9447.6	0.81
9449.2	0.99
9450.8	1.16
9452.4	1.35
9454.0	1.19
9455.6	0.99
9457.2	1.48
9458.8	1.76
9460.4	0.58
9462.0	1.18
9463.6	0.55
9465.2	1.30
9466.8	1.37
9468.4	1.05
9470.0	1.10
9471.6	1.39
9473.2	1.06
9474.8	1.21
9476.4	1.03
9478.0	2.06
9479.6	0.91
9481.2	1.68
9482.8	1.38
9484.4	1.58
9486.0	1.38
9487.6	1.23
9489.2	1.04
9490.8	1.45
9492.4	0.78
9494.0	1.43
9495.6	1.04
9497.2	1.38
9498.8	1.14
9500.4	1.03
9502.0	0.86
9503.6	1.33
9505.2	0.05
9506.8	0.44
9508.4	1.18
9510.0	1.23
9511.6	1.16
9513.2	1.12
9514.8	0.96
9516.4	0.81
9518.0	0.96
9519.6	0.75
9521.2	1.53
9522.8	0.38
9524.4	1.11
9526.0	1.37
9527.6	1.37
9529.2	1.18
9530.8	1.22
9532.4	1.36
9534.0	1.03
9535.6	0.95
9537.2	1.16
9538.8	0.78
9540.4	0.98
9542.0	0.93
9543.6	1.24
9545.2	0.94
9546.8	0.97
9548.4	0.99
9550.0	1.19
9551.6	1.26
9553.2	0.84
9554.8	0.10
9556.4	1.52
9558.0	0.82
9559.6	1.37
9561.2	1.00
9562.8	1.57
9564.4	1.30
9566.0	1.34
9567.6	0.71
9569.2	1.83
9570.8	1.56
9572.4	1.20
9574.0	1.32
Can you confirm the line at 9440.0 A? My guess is [N II] 6583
